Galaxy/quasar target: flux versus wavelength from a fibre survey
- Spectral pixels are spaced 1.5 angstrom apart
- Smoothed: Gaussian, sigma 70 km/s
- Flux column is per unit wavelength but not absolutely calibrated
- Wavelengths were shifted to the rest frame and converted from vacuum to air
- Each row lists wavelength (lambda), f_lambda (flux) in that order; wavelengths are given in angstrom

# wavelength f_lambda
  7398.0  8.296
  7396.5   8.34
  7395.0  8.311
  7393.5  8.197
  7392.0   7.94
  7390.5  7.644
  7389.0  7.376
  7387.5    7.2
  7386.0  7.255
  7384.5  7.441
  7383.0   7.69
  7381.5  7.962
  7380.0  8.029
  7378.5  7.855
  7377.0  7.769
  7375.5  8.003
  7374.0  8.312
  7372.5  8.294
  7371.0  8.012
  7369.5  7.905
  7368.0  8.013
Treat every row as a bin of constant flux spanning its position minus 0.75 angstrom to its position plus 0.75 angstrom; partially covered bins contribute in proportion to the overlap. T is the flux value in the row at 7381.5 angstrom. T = 7.962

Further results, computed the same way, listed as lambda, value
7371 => 8.012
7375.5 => 8.003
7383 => 7.69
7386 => 7.255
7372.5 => 8.294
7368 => 8.013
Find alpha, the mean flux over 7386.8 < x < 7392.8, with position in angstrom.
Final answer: 7.55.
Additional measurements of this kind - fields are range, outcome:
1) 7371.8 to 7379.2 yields 8.05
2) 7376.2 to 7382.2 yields 7.9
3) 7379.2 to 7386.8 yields 7.67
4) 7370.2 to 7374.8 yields 8.2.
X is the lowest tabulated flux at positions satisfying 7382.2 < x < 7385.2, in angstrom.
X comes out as 7.441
